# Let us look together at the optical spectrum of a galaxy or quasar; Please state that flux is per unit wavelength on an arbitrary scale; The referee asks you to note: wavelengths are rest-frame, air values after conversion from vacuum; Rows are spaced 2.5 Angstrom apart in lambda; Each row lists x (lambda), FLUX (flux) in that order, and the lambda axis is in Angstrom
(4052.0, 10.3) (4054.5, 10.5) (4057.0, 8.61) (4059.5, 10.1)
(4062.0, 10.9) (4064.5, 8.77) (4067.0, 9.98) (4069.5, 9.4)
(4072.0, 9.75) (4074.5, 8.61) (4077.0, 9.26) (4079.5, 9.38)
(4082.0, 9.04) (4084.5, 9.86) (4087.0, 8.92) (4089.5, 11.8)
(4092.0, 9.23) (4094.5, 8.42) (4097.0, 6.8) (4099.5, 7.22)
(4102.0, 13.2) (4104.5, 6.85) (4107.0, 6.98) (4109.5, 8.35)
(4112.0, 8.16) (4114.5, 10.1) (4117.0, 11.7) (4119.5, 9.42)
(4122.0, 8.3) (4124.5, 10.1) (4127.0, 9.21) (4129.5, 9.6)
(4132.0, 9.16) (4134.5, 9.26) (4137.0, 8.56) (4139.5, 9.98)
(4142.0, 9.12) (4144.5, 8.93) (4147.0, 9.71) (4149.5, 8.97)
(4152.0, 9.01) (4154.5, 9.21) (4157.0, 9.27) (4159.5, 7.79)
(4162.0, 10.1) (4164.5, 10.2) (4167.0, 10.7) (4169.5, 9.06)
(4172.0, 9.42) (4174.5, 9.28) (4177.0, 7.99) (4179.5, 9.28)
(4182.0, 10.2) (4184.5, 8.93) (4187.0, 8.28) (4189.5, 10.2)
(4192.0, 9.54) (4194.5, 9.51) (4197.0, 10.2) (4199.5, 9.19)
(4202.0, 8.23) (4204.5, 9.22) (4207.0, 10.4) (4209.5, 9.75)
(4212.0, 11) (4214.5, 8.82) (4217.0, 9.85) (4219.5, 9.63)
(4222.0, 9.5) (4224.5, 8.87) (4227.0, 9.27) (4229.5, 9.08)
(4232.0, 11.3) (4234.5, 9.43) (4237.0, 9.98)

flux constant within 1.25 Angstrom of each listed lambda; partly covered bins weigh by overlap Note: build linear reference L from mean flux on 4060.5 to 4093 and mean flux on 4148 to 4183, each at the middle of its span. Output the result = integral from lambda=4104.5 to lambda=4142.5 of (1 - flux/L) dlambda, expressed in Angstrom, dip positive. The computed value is 1.3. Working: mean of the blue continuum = 9.61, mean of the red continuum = 9.32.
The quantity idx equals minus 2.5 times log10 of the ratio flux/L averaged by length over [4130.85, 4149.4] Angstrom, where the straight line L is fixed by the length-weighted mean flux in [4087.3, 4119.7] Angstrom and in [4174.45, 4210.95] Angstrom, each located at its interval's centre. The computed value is 0.00 mag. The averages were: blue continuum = 9.08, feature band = 9.23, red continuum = 9.36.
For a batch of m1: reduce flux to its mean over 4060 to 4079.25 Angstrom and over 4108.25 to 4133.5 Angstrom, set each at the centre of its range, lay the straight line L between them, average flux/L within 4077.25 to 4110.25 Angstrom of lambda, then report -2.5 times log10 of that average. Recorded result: 0.063 mag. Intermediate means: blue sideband 9.54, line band 8.95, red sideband 9.41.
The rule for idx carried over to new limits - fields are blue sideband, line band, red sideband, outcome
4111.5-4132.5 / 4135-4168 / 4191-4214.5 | 0.030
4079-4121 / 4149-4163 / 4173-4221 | 0.032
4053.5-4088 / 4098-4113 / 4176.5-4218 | 0.128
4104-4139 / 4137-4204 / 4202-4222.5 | 0.010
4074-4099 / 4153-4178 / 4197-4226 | 0.006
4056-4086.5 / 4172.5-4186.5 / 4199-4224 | 0.050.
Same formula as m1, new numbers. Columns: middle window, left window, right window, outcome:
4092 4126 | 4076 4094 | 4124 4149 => 0.07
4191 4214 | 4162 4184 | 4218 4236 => -0.01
